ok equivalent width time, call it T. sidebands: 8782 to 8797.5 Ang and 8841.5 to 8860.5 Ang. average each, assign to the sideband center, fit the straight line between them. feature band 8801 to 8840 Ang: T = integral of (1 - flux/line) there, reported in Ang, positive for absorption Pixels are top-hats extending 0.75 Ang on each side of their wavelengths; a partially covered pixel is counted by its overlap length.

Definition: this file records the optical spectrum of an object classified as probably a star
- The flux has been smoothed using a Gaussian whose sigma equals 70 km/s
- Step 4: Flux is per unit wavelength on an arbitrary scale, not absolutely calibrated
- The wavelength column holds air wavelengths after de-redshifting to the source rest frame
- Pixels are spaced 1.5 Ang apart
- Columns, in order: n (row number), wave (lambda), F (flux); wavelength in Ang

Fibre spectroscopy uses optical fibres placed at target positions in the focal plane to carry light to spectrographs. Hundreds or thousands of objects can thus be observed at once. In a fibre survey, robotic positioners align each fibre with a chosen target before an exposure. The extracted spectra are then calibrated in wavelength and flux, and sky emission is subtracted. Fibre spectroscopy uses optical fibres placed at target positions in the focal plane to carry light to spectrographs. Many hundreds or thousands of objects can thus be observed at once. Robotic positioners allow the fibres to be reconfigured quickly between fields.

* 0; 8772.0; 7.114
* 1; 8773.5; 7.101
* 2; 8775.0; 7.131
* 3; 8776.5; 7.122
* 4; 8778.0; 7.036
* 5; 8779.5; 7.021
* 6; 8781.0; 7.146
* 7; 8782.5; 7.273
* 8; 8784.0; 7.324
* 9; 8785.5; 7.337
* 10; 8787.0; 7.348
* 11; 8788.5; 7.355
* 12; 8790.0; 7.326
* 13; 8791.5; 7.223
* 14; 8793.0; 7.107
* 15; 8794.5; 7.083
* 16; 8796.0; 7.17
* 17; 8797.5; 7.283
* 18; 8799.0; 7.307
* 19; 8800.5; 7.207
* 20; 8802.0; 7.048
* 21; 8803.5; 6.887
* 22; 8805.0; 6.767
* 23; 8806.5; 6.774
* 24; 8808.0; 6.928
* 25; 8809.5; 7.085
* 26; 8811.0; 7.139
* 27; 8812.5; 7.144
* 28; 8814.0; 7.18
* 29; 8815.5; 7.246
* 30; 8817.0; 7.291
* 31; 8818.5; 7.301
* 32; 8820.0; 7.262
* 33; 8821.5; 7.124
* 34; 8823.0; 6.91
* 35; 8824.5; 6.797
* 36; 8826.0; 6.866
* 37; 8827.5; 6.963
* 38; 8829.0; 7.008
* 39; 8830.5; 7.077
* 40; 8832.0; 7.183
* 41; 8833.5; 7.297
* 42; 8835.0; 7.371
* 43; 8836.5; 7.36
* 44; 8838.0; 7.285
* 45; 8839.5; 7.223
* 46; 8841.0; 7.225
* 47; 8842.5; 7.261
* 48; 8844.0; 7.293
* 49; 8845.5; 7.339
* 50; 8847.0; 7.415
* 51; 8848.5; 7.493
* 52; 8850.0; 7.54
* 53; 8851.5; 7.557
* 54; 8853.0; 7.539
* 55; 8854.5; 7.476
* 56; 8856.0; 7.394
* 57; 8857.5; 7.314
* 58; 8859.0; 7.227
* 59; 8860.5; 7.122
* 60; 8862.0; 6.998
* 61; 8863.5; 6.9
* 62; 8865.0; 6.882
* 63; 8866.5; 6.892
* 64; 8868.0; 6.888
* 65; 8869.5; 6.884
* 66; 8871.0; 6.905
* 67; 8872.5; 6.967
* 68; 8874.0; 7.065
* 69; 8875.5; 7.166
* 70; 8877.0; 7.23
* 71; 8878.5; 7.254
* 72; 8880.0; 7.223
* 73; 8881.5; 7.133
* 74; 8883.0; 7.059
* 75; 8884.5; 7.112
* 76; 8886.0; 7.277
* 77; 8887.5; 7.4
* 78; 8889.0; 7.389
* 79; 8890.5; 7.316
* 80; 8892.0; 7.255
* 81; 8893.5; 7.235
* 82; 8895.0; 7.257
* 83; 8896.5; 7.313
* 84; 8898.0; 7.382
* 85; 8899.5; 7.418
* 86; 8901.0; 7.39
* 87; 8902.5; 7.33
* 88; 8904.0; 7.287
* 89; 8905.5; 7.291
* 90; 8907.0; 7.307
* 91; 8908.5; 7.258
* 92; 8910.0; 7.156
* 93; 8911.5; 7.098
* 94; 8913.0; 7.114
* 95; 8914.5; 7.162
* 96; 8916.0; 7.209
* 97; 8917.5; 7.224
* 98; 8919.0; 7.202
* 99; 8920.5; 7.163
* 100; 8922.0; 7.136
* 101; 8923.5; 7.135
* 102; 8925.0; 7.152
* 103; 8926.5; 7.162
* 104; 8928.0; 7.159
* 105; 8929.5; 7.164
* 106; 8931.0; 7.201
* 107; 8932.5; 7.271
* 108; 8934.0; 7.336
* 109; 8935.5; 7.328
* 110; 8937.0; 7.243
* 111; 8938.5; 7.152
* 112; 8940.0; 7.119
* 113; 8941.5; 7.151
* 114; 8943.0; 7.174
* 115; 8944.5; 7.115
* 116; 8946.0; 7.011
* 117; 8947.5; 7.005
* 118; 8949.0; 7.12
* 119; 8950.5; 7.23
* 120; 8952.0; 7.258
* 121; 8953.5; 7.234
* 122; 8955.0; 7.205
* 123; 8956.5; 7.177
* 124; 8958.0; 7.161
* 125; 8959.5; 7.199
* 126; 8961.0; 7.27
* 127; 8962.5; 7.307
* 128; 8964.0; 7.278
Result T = 1.2 Ang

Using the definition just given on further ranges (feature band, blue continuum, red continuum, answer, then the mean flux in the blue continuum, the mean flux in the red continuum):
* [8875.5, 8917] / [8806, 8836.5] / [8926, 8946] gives -0.5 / 7.11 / 7.19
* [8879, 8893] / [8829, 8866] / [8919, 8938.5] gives 0.0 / 7.27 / 7.2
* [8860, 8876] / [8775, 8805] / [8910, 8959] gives 0.5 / 7.18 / 7.17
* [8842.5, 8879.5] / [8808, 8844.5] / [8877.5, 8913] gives 0.1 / 7.16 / 7.26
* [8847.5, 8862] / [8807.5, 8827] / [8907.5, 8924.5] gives -0.5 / 7.1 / 7.17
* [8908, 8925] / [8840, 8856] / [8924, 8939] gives 0.2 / 7.41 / 7.22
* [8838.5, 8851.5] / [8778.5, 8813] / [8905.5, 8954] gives -0.4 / 7.14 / 7.18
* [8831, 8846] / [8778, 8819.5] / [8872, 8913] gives -0.2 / 7.16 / 7.24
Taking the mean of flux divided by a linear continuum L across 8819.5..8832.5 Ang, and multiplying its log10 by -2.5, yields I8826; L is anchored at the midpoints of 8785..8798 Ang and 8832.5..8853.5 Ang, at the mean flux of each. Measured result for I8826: 0.047 mag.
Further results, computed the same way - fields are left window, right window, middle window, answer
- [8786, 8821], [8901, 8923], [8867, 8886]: 0.02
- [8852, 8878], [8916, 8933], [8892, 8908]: -0.02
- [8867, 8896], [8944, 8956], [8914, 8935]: -0.01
